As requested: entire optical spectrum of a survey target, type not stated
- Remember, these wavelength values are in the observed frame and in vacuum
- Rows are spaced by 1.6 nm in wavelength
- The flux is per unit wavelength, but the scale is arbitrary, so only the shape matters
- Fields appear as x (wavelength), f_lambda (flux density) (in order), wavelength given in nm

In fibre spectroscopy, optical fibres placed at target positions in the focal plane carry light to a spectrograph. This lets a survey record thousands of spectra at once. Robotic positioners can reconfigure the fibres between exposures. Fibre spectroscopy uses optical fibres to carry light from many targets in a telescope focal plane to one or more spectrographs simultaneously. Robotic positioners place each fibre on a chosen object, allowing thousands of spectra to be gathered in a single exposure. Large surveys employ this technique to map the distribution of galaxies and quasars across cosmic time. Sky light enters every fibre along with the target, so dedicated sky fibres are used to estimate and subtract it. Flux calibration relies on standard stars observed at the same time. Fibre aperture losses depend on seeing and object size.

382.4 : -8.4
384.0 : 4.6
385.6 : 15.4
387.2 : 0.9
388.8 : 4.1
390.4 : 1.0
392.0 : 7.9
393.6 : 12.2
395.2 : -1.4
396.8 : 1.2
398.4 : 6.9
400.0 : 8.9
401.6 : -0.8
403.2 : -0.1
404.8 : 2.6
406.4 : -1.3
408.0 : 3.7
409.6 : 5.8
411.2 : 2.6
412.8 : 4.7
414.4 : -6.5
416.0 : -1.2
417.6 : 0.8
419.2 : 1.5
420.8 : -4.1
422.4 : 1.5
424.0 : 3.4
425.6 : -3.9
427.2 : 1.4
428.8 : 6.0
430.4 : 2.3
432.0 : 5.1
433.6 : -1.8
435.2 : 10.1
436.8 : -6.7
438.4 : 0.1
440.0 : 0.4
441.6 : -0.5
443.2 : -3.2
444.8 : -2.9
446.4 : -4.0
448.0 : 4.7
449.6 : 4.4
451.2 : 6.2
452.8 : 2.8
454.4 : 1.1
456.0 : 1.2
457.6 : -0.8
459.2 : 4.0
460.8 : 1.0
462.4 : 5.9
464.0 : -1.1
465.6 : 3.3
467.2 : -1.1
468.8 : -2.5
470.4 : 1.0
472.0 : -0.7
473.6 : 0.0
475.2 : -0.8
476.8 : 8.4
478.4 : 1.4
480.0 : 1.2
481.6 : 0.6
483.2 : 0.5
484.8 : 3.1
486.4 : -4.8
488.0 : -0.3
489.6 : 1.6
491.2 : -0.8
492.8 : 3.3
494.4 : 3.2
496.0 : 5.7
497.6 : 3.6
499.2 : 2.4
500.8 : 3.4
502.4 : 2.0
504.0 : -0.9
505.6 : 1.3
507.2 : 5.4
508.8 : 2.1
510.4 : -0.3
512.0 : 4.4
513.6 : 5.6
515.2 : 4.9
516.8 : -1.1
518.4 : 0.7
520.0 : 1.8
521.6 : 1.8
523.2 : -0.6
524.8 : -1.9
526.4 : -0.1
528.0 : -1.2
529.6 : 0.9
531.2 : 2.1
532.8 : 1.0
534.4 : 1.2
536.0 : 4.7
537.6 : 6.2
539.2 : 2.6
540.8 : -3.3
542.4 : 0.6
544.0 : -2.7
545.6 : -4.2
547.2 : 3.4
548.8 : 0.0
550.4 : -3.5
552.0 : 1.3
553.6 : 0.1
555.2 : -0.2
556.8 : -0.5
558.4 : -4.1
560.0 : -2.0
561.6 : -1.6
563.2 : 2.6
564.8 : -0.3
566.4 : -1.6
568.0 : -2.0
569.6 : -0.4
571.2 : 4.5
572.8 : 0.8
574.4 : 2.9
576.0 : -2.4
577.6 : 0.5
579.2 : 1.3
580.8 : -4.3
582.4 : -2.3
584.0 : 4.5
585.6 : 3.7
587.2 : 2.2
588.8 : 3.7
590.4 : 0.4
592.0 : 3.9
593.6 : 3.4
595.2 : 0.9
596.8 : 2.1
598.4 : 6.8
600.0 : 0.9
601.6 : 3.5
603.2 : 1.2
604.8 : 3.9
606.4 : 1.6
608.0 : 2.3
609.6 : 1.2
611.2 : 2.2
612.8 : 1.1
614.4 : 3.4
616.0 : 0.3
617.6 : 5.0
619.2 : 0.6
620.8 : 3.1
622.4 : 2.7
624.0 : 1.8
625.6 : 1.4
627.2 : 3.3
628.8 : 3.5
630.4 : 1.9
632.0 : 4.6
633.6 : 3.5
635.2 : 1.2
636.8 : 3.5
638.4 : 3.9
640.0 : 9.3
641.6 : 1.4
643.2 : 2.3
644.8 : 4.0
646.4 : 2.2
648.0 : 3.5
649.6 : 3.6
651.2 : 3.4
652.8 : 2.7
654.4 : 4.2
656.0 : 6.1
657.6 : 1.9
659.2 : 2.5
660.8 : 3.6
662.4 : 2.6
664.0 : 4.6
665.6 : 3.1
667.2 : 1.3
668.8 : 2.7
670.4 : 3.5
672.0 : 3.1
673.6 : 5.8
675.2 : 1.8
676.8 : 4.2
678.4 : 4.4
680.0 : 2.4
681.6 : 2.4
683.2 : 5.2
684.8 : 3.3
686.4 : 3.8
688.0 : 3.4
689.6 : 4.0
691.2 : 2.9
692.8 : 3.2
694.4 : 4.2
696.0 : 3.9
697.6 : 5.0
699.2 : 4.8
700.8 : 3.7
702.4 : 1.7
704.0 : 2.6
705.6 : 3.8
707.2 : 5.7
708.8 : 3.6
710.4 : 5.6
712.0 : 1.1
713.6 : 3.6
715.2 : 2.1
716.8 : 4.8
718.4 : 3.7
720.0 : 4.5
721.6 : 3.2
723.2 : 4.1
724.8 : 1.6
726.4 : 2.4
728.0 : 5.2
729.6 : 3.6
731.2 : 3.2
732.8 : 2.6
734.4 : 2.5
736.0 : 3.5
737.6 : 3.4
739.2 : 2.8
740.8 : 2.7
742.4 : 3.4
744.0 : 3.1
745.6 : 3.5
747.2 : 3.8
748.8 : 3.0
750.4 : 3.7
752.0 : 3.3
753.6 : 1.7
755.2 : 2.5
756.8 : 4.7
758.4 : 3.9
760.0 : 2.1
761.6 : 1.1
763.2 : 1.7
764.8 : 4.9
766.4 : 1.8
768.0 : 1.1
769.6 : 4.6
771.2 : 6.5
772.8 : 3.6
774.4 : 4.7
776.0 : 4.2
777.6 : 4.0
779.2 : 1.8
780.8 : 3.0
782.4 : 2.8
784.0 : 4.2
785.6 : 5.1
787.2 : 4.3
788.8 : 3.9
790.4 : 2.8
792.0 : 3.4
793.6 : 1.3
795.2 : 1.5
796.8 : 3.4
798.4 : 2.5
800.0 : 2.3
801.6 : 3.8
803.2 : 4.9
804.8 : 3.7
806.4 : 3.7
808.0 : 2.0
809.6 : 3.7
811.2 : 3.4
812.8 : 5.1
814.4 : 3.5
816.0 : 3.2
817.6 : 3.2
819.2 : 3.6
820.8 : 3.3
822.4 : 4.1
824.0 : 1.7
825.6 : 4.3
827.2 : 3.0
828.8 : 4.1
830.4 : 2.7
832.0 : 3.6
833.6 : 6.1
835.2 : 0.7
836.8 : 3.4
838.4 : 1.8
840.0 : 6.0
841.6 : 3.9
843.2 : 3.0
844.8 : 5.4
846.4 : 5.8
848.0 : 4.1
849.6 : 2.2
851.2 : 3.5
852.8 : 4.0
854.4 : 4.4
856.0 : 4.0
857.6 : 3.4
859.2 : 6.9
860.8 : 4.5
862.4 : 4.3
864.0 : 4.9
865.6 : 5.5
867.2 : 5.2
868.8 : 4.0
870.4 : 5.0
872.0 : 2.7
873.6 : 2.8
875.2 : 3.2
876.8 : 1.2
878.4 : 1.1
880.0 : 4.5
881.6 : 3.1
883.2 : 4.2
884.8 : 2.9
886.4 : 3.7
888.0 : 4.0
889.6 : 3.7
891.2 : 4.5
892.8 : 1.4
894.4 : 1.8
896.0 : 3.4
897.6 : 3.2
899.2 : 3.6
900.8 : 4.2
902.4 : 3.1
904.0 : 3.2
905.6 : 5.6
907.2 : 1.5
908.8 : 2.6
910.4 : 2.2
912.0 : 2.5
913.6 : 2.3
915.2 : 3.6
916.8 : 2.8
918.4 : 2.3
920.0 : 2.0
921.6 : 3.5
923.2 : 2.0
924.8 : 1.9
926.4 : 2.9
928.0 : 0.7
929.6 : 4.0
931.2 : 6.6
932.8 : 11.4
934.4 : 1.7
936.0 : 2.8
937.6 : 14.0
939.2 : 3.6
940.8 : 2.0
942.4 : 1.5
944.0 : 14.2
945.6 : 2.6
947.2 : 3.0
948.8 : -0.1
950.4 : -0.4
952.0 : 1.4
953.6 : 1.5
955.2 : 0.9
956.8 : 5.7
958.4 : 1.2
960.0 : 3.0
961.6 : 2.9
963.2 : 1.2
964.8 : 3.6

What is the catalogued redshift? 0.716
